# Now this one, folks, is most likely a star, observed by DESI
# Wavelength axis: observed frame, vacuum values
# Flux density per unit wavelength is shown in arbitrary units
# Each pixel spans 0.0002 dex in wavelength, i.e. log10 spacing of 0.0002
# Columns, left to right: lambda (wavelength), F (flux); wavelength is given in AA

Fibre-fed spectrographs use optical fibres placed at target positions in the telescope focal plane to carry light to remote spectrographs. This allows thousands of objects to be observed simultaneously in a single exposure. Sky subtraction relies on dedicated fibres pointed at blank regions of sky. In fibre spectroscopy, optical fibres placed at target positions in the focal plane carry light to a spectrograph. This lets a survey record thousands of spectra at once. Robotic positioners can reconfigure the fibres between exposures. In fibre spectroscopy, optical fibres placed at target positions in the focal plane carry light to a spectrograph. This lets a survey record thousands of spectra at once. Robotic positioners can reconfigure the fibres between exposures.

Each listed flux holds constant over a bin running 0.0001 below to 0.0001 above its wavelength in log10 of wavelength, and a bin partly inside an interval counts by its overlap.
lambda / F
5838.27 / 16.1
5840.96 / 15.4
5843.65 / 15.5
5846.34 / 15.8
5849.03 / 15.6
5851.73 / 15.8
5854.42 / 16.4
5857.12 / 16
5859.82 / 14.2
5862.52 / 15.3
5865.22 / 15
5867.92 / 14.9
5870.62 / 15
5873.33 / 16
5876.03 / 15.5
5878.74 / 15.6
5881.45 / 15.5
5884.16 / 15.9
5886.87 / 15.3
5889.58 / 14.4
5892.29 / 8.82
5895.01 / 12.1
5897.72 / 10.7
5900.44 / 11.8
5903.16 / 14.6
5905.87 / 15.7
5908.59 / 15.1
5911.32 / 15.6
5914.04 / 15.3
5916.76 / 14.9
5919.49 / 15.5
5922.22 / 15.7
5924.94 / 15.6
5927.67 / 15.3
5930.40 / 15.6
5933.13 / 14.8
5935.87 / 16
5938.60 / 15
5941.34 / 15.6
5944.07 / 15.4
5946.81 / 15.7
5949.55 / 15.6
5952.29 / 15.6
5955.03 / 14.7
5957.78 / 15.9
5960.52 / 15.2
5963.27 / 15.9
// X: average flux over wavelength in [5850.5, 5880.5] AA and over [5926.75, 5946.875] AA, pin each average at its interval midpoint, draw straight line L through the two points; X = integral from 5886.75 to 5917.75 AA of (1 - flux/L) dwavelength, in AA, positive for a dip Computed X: 3.6 AA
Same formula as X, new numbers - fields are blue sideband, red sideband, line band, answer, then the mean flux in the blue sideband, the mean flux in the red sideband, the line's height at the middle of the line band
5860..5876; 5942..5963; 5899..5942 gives 0.70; 15.2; 15.5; 15.4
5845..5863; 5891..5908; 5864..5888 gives -2.34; 15.6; 12.4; 14.1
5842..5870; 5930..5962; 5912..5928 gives 0.03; 15.4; 15.4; 15.4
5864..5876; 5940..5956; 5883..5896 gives 1.71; 15.3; 15.5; 15.3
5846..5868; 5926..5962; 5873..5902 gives 3.26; 15.5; 15.4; 15.4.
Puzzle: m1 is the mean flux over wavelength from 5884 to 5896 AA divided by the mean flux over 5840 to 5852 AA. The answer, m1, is 0.8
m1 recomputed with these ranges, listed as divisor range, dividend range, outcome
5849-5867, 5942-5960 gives 1.00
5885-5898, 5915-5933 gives 1.23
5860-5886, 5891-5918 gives 0.88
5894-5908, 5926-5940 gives 1.17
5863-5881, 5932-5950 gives 1.01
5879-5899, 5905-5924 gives 1.15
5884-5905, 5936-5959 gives 1.20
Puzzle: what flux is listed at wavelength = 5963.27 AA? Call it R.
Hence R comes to 15.9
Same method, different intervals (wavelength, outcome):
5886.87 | 15.3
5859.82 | 14.2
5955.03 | 14.7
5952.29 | 15.6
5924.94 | 15.6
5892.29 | 8.82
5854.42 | 16.4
